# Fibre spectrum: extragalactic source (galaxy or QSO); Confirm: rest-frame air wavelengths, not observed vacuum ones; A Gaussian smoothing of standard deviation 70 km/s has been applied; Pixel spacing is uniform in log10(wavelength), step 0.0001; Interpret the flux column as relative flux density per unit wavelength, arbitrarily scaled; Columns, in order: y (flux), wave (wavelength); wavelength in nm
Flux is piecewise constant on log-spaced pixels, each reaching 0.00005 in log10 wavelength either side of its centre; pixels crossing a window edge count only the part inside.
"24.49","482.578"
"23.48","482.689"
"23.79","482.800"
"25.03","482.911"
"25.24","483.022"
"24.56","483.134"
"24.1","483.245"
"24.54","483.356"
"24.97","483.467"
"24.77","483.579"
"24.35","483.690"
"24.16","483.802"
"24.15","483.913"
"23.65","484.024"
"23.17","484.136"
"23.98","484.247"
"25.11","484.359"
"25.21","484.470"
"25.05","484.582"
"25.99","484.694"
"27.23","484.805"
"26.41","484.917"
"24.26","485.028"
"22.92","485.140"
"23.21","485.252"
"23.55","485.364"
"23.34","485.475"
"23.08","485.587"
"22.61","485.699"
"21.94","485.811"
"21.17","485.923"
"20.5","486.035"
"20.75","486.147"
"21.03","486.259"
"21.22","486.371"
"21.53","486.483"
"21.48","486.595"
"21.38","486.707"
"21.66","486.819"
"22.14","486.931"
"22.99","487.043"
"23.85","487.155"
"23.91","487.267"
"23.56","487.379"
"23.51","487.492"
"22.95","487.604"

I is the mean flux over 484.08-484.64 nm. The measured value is 24.5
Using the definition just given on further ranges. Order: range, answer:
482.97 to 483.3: 24.6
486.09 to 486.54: 21.1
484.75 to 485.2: 25.2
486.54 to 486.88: 21.5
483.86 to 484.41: 24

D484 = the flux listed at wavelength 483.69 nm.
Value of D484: 24.35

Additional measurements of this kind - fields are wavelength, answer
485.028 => 24.26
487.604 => 22.95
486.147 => 20.75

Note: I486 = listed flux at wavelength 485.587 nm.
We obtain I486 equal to 23.08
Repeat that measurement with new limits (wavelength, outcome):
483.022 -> 25.24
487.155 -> 23.85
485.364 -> 23.55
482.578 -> 24.49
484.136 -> 23.17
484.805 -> 27.23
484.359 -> 25.11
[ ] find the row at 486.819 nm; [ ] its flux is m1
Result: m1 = 21.66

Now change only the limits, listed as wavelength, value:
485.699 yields 22.61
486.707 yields 21.38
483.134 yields 24.56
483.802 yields 24.16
